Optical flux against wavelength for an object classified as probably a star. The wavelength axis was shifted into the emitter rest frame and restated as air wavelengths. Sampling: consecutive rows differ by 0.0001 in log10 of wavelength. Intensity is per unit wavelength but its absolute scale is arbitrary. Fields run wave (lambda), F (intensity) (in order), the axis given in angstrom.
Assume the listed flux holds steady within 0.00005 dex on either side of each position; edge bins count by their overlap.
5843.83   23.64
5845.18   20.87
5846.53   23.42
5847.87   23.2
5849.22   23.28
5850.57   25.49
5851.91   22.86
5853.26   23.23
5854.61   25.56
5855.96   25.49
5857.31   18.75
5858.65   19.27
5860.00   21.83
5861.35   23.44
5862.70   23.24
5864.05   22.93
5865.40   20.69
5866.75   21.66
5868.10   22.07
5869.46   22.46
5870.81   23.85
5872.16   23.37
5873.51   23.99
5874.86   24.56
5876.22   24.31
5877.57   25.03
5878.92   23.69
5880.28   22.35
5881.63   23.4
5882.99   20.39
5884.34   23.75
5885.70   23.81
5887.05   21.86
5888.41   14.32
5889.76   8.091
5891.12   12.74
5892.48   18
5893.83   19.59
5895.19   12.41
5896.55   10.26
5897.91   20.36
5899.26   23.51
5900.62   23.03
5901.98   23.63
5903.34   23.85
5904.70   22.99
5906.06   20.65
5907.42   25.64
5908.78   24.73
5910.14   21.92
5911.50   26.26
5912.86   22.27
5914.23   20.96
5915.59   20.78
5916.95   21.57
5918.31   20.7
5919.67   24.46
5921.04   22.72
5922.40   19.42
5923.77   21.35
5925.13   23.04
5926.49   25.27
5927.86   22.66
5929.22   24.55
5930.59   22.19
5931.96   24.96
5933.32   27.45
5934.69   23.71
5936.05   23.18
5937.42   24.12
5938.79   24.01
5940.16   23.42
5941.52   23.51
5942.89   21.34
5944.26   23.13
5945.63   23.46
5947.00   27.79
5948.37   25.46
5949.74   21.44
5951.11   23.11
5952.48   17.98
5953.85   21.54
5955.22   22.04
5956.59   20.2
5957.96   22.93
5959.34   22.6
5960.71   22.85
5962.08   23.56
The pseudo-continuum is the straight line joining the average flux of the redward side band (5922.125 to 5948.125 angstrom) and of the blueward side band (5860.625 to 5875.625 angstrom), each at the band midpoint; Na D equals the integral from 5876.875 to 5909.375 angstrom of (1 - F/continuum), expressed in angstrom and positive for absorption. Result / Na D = 4.05 angstrom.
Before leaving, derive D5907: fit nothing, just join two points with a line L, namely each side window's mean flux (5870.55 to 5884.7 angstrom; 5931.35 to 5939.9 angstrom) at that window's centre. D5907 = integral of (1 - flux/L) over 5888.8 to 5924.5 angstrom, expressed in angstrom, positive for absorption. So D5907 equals 5.4 angstrom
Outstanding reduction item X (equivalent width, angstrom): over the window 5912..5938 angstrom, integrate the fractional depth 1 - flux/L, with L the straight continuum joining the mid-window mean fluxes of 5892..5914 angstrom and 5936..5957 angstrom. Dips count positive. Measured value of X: -1.0 angstrom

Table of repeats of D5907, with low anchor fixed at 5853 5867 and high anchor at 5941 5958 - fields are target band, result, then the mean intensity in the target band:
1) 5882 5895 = 2.6 angstrom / 18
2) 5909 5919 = 0.1 angstrom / 22.2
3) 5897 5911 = -0.2 angstrom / 22.9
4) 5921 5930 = -0.1 angstrom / 22.7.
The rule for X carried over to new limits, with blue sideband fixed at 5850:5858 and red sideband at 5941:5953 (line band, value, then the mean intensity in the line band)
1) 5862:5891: 2.1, 21.7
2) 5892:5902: 2.0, 18.6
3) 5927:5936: -0.4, 24.2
